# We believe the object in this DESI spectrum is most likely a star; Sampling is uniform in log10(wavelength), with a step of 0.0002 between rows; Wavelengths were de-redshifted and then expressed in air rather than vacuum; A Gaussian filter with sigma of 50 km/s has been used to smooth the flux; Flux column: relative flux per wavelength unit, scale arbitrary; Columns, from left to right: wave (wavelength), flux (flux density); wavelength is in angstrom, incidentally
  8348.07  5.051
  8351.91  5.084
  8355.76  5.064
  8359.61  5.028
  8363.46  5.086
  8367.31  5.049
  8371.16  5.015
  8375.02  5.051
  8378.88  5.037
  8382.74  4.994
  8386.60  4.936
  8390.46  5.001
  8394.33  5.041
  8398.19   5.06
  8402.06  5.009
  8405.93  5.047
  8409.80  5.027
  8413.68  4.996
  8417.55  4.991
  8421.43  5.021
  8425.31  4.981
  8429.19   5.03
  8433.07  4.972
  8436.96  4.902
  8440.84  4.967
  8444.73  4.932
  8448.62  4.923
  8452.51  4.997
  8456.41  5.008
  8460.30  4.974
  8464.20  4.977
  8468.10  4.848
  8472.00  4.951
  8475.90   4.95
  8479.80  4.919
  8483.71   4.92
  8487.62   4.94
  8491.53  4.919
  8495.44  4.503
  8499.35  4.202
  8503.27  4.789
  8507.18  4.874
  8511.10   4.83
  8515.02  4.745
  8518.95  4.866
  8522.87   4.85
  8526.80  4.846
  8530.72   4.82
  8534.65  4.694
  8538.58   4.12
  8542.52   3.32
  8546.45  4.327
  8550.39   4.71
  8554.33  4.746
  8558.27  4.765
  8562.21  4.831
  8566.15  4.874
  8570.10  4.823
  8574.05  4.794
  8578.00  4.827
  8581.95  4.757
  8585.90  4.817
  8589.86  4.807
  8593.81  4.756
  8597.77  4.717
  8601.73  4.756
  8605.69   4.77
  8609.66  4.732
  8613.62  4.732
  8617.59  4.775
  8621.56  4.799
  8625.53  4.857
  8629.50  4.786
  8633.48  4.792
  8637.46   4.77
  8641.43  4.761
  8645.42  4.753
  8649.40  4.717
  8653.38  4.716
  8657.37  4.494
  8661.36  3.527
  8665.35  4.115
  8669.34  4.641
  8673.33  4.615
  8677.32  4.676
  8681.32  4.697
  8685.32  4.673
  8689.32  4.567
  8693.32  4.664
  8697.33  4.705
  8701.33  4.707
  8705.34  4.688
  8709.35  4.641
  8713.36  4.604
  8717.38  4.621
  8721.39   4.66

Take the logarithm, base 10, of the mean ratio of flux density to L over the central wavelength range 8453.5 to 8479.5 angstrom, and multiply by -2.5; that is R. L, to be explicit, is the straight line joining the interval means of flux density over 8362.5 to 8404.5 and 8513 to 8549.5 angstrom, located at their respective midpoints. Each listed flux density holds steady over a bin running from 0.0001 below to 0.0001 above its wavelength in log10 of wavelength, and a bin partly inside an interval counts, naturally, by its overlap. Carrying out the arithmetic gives -0.05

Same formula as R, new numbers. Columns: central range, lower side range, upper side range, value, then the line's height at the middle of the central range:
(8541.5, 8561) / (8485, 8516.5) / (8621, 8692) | 0.06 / 4.69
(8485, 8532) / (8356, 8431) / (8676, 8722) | 0.03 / 4.89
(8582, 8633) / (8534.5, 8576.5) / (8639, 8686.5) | -0.06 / 4.54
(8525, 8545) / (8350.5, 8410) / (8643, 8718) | 0.10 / 4.79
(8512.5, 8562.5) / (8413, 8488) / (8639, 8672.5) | 0.04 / 4.75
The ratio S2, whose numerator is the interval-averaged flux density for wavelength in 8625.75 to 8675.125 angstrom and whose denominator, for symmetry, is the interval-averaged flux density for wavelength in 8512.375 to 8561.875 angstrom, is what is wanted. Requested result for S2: 1.0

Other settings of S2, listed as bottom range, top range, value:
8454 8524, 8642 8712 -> 0.94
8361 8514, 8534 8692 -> 0.94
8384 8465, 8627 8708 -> 0.92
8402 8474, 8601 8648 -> 0.96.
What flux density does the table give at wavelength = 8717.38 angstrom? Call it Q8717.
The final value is 4.621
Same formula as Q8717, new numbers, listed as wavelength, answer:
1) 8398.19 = 5.06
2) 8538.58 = 4.12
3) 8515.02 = 4.745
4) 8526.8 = 4.846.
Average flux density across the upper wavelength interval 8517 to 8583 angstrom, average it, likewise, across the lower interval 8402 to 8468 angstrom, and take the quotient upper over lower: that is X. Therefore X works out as 0.93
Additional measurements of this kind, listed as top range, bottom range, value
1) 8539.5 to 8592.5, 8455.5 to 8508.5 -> 0.96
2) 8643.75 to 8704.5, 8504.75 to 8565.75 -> 0.98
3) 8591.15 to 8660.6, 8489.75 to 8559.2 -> 1.03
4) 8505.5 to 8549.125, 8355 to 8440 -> 0.91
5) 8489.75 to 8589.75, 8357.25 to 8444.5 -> 0.93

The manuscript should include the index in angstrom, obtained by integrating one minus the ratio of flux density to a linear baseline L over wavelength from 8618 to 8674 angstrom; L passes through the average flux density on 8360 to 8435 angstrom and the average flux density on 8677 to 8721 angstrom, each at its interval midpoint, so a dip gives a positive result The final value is 1.4 angstrom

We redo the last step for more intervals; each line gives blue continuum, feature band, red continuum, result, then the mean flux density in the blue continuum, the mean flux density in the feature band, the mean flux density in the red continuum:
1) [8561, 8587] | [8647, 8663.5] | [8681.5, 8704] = 1.20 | 4.82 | 4.37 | 4.67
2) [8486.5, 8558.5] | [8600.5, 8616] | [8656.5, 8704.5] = -0.64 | 4.62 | 4.75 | 4.51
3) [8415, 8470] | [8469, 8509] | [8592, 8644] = 0.95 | 4.97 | 4.8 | 4.77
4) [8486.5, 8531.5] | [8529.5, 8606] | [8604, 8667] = 0.86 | 4.76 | 4.65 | 4.63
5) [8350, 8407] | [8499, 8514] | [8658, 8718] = 0.31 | 5.03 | 4.73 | 4.54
